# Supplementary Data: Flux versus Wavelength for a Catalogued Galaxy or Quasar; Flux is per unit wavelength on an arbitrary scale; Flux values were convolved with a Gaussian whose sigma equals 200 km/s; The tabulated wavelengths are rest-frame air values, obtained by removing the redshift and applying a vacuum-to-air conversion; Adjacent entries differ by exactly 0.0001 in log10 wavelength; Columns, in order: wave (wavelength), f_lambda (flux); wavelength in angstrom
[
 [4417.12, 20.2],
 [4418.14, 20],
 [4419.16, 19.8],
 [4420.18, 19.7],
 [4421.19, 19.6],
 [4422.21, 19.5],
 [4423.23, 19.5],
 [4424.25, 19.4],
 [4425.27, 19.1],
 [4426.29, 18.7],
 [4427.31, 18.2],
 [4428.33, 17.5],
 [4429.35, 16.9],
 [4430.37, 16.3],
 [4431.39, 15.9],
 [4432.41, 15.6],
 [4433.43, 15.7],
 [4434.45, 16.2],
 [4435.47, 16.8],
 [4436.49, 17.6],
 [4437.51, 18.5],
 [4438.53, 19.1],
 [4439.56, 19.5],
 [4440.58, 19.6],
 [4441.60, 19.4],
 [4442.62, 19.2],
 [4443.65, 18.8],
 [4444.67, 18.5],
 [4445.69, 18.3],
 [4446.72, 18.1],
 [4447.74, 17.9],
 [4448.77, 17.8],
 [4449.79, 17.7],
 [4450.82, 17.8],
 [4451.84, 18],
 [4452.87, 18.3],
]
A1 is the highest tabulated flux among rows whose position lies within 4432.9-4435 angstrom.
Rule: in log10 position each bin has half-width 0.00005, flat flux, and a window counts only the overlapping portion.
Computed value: 16.2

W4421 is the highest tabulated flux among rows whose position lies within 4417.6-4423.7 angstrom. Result 20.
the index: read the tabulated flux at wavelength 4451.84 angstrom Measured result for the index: 18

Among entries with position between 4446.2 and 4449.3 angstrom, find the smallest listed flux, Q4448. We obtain 17.8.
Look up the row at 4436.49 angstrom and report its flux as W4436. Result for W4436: 17.6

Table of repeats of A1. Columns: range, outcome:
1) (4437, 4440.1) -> 19.5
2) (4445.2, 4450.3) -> 18.3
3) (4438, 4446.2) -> 19.6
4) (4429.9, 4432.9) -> 16.3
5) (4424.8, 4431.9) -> 19.1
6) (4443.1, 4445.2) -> 18.8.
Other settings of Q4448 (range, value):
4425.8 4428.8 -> 17.5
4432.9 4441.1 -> 15.7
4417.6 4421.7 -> 19.6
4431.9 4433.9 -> 15.6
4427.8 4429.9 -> 16.9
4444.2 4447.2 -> 18.1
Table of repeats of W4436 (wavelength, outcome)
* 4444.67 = 18.5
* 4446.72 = 18.1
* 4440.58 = 19.6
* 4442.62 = 19.2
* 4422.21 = 19.5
